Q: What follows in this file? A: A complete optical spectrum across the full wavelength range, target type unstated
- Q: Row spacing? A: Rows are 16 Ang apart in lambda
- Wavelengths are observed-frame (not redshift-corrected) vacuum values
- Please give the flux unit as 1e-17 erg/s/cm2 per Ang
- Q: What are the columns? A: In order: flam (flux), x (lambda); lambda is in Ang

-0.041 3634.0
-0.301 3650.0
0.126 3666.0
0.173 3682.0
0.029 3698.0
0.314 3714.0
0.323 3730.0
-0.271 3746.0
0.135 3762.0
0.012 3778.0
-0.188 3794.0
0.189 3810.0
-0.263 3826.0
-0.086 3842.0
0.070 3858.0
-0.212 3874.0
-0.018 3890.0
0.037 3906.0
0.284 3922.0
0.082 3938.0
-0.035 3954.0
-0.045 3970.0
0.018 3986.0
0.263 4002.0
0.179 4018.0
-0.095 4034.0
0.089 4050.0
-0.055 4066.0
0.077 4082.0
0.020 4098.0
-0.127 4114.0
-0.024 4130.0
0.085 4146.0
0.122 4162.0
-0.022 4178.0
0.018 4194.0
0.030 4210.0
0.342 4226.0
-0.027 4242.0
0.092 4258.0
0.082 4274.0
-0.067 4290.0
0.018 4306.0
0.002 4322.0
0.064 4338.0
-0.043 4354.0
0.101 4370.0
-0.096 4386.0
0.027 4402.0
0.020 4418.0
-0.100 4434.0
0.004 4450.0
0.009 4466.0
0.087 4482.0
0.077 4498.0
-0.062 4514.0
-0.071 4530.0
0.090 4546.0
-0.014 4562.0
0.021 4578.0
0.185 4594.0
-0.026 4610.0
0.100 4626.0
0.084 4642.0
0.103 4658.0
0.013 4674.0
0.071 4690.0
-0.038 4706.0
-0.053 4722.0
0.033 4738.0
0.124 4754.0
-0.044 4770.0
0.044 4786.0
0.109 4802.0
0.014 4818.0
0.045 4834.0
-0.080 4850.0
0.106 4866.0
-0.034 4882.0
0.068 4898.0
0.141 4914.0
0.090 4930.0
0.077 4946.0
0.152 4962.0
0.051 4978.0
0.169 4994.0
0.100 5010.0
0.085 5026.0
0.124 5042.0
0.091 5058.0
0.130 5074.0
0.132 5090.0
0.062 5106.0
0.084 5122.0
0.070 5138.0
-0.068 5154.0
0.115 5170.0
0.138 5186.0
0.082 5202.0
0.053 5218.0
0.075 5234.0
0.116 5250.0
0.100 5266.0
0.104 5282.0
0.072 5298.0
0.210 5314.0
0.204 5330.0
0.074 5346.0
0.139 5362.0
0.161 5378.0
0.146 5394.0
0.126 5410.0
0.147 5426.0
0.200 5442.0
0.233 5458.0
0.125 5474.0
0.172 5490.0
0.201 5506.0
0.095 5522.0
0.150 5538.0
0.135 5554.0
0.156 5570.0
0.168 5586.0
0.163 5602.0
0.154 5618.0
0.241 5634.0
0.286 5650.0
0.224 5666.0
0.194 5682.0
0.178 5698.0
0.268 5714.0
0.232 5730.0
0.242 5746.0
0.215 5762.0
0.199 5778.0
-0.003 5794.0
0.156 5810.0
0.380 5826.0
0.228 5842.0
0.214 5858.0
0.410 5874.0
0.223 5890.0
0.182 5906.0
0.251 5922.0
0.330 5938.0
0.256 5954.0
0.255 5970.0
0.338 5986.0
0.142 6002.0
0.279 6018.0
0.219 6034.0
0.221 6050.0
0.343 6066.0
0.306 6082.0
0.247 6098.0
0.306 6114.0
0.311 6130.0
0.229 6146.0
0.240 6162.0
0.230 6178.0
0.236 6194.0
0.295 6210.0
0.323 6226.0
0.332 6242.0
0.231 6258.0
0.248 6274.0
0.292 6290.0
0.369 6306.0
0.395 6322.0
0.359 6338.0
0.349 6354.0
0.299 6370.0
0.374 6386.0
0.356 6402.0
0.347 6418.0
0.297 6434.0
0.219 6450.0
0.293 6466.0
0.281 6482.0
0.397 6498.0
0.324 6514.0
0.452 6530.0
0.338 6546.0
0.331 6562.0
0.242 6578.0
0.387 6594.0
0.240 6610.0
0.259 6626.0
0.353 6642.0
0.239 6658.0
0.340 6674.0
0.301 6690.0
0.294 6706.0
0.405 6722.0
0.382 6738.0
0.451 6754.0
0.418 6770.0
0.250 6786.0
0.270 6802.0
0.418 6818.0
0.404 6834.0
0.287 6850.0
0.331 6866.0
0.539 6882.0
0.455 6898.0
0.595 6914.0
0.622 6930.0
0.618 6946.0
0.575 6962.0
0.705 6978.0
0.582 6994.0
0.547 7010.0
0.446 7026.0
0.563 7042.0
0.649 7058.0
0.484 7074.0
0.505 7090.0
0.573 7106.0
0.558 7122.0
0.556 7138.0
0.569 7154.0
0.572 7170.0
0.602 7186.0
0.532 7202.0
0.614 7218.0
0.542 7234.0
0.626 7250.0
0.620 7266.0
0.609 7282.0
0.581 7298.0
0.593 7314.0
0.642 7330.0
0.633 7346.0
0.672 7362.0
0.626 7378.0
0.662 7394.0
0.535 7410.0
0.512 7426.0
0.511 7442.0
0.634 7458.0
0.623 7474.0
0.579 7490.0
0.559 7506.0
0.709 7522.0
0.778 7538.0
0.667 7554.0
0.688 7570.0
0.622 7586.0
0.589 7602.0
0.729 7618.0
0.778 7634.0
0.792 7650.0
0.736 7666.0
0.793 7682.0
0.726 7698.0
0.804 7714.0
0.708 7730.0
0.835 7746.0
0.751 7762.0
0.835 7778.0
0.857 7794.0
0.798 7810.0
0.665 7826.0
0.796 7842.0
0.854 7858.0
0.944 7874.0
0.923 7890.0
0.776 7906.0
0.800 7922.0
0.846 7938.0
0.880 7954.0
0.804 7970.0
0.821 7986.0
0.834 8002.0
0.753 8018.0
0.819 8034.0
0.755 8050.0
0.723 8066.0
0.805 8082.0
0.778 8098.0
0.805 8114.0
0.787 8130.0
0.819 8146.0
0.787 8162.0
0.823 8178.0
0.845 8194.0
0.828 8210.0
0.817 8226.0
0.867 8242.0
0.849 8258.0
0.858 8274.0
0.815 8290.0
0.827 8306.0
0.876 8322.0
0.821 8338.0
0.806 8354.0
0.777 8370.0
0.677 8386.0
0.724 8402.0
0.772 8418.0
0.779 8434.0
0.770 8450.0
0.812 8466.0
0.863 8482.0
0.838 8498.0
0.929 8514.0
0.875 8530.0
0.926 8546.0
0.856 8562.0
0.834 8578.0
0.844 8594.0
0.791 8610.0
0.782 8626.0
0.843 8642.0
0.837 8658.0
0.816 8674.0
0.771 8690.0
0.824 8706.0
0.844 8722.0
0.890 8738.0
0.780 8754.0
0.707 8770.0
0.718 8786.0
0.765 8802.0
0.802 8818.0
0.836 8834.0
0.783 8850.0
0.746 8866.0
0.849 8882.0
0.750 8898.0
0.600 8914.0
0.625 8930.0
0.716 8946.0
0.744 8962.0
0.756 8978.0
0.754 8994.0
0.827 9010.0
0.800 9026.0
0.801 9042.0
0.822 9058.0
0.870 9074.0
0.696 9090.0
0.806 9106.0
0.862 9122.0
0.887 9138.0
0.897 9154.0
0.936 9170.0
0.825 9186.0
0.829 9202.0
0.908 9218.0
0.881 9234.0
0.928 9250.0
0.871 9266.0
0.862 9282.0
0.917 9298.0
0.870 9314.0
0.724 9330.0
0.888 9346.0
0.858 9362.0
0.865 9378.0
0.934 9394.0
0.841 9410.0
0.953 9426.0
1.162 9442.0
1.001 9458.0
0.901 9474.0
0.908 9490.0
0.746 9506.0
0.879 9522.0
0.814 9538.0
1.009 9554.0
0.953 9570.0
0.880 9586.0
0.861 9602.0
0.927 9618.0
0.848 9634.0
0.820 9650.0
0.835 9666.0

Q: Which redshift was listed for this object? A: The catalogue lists 0.726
